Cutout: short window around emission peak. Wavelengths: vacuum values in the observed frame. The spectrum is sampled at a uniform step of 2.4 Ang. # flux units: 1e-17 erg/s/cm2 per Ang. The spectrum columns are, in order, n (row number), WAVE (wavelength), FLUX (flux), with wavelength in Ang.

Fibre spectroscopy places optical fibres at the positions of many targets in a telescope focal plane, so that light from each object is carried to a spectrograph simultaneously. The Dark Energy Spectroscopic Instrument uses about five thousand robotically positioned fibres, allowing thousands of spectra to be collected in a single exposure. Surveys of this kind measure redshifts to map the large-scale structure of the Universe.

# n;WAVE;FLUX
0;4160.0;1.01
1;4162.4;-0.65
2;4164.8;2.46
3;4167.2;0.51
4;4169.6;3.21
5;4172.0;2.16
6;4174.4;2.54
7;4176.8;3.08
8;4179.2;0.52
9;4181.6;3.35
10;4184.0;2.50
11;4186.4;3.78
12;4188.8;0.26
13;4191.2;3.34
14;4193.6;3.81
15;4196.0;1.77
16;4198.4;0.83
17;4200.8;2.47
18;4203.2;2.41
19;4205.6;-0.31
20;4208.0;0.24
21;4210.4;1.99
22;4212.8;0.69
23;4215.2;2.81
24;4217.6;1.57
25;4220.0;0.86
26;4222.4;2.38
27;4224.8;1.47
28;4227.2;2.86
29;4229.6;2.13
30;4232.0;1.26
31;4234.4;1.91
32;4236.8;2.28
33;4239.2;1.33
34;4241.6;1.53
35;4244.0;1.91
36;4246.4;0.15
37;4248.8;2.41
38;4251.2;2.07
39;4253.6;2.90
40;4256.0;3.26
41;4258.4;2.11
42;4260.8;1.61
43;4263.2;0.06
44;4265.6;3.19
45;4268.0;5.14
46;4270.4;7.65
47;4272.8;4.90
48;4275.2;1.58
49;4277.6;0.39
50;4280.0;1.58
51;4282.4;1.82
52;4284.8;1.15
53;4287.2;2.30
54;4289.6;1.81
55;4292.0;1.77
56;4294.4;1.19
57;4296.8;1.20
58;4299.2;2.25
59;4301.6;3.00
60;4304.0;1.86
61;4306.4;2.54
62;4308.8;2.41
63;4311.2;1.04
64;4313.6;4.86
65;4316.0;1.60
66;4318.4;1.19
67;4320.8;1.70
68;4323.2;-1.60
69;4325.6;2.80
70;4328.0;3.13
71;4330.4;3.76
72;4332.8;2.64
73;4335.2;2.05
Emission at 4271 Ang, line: [O II] 3727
